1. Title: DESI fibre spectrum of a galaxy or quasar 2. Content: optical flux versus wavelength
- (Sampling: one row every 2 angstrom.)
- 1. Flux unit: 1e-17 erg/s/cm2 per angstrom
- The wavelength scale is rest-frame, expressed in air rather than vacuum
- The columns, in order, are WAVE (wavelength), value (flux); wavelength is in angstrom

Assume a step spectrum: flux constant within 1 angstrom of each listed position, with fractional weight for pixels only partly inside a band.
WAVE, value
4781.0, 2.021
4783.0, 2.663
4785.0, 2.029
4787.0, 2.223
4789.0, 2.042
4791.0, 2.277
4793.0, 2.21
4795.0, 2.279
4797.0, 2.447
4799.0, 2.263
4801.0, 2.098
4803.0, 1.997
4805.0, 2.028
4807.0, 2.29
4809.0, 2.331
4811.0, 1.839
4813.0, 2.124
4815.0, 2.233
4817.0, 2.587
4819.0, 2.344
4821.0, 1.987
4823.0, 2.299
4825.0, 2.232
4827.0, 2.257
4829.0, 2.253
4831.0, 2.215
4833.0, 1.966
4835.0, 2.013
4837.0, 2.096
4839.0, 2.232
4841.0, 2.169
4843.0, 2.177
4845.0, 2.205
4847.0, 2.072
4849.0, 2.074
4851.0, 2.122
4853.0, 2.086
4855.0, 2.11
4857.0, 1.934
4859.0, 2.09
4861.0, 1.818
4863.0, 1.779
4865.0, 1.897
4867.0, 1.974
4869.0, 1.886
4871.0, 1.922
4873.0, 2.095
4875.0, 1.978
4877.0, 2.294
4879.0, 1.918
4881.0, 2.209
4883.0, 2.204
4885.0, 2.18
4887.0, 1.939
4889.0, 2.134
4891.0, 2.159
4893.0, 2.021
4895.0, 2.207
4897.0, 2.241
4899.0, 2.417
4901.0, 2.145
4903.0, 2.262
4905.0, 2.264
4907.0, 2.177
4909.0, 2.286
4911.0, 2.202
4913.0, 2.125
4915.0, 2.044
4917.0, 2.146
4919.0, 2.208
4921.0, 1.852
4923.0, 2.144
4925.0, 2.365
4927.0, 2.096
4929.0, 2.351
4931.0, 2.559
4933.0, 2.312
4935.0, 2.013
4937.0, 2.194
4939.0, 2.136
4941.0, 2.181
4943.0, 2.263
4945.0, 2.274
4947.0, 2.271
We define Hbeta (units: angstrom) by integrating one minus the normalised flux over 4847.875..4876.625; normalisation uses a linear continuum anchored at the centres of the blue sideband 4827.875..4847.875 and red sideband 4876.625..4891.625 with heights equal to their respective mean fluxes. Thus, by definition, 1.90 angstrom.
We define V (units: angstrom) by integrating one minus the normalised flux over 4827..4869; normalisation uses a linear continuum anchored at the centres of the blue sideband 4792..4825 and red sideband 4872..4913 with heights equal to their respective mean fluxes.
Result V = 2.4 angstrom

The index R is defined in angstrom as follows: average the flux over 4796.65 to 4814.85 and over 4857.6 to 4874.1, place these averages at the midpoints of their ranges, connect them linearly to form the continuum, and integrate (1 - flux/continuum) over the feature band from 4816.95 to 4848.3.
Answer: -1.9 angstrom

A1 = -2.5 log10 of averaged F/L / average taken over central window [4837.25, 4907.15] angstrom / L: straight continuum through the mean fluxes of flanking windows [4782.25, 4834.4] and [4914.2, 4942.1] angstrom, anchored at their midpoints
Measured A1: 0.05 mag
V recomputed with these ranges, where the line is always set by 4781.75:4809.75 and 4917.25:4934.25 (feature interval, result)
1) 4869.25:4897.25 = 1.6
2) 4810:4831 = 0.1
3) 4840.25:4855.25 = 0.7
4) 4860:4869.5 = 1.5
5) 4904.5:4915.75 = 0.2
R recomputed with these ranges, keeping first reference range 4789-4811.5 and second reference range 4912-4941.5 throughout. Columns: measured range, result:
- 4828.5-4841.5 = 0.34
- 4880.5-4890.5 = 0.24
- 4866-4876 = 0.98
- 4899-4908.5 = -0.24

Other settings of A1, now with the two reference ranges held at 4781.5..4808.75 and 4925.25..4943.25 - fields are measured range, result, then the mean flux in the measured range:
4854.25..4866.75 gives 0.152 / 1.94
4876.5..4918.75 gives 0.031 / 2.17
